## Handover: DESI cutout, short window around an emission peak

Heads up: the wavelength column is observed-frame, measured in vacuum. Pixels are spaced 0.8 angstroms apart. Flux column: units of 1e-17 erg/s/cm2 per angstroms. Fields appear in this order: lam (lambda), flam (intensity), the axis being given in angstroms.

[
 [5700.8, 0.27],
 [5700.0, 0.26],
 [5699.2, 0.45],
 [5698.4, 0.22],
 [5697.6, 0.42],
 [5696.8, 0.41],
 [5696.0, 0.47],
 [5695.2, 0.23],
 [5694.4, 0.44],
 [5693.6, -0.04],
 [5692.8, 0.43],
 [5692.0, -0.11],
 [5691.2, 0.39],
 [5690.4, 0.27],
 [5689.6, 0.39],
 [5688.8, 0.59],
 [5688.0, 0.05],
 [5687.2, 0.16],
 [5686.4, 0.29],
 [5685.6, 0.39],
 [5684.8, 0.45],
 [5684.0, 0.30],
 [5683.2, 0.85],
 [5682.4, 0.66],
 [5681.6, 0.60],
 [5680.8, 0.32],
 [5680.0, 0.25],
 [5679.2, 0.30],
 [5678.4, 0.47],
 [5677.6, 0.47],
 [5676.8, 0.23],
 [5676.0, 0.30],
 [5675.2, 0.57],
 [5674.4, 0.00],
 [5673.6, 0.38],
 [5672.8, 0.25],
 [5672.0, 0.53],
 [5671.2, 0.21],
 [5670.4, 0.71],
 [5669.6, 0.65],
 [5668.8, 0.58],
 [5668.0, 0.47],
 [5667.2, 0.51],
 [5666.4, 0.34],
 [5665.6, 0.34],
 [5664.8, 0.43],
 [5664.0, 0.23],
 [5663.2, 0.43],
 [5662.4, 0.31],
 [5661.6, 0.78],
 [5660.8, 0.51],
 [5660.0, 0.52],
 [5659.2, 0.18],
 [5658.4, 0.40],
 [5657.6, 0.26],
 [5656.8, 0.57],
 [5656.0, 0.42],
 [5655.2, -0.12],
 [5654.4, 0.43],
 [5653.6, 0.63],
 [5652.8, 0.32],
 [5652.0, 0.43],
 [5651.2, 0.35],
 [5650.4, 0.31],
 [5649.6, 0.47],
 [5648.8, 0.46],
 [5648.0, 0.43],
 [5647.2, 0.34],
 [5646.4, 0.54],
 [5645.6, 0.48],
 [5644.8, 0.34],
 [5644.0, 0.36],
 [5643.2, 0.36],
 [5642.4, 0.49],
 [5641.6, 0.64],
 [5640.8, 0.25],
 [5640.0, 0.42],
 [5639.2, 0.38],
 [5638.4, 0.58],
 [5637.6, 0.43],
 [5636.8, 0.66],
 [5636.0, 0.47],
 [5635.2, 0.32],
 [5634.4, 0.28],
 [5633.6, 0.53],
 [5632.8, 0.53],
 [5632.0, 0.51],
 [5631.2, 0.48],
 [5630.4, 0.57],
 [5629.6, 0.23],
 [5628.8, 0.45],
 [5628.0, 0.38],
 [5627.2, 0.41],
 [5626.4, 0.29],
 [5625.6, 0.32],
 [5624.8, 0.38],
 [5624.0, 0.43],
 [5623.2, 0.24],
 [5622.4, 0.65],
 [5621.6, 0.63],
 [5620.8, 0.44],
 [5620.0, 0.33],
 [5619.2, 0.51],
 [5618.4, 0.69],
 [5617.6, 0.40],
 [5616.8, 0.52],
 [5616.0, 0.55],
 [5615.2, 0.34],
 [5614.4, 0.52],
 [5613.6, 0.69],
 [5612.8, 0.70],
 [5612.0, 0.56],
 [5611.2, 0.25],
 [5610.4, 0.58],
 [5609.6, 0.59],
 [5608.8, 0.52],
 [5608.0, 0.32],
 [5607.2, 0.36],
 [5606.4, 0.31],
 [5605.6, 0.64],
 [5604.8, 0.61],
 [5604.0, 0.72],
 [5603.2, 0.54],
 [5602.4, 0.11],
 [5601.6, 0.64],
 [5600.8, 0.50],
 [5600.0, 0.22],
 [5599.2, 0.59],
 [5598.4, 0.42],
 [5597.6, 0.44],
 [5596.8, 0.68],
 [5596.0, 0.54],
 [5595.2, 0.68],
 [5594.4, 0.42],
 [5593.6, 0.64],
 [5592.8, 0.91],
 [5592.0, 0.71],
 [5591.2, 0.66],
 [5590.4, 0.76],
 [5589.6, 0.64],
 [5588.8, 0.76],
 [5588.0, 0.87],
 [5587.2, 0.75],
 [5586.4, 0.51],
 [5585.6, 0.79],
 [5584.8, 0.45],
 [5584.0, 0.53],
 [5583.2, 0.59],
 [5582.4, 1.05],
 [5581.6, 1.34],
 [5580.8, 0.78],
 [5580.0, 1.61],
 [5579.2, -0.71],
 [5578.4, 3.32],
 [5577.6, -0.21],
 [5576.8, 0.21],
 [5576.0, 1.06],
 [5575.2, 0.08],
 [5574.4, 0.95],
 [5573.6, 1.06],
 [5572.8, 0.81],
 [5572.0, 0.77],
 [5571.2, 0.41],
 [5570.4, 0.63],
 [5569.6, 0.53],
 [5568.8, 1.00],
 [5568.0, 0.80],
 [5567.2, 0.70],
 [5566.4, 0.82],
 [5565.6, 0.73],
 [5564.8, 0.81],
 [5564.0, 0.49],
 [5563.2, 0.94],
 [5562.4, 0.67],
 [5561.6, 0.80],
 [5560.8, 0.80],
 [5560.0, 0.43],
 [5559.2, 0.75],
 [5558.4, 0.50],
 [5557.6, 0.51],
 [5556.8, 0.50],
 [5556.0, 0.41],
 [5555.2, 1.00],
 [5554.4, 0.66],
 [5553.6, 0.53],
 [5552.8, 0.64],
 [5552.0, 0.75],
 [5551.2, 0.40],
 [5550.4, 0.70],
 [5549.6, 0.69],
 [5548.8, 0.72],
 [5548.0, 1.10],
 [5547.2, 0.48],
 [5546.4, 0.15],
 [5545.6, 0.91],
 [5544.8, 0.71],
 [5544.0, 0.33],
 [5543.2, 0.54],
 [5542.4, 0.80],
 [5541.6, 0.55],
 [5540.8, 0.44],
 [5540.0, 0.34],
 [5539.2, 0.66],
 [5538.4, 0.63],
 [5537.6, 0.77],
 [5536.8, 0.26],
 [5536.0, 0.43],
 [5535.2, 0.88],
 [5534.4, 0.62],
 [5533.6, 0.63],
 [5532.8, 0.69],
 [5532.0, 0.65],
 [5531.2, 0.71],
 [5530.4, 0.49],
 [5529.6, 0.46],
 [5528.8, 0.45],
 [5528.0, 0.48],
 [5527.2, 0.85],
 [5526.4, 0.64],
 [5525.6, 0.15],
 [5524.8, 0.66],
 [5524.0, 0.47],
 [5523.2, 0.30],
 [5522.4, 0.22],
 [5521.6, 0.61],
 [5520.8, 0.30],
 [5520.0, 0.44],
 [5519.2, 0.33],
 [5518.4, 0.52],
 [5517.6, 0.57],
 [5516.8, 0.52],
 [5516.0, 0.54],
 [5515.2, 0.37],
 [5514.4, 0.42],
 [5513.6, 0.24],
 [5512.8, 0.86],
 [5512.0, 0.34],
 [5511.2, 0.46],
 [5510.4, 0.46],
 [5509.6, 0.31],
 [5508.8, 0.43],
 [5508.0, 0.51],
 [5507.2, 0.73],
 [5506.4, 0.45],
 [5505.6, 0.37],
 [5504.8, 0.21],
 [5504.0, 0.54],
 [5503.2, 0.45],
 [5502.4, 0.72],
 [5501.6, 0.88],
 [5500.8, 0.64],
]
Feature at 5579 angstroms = C III] 1909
